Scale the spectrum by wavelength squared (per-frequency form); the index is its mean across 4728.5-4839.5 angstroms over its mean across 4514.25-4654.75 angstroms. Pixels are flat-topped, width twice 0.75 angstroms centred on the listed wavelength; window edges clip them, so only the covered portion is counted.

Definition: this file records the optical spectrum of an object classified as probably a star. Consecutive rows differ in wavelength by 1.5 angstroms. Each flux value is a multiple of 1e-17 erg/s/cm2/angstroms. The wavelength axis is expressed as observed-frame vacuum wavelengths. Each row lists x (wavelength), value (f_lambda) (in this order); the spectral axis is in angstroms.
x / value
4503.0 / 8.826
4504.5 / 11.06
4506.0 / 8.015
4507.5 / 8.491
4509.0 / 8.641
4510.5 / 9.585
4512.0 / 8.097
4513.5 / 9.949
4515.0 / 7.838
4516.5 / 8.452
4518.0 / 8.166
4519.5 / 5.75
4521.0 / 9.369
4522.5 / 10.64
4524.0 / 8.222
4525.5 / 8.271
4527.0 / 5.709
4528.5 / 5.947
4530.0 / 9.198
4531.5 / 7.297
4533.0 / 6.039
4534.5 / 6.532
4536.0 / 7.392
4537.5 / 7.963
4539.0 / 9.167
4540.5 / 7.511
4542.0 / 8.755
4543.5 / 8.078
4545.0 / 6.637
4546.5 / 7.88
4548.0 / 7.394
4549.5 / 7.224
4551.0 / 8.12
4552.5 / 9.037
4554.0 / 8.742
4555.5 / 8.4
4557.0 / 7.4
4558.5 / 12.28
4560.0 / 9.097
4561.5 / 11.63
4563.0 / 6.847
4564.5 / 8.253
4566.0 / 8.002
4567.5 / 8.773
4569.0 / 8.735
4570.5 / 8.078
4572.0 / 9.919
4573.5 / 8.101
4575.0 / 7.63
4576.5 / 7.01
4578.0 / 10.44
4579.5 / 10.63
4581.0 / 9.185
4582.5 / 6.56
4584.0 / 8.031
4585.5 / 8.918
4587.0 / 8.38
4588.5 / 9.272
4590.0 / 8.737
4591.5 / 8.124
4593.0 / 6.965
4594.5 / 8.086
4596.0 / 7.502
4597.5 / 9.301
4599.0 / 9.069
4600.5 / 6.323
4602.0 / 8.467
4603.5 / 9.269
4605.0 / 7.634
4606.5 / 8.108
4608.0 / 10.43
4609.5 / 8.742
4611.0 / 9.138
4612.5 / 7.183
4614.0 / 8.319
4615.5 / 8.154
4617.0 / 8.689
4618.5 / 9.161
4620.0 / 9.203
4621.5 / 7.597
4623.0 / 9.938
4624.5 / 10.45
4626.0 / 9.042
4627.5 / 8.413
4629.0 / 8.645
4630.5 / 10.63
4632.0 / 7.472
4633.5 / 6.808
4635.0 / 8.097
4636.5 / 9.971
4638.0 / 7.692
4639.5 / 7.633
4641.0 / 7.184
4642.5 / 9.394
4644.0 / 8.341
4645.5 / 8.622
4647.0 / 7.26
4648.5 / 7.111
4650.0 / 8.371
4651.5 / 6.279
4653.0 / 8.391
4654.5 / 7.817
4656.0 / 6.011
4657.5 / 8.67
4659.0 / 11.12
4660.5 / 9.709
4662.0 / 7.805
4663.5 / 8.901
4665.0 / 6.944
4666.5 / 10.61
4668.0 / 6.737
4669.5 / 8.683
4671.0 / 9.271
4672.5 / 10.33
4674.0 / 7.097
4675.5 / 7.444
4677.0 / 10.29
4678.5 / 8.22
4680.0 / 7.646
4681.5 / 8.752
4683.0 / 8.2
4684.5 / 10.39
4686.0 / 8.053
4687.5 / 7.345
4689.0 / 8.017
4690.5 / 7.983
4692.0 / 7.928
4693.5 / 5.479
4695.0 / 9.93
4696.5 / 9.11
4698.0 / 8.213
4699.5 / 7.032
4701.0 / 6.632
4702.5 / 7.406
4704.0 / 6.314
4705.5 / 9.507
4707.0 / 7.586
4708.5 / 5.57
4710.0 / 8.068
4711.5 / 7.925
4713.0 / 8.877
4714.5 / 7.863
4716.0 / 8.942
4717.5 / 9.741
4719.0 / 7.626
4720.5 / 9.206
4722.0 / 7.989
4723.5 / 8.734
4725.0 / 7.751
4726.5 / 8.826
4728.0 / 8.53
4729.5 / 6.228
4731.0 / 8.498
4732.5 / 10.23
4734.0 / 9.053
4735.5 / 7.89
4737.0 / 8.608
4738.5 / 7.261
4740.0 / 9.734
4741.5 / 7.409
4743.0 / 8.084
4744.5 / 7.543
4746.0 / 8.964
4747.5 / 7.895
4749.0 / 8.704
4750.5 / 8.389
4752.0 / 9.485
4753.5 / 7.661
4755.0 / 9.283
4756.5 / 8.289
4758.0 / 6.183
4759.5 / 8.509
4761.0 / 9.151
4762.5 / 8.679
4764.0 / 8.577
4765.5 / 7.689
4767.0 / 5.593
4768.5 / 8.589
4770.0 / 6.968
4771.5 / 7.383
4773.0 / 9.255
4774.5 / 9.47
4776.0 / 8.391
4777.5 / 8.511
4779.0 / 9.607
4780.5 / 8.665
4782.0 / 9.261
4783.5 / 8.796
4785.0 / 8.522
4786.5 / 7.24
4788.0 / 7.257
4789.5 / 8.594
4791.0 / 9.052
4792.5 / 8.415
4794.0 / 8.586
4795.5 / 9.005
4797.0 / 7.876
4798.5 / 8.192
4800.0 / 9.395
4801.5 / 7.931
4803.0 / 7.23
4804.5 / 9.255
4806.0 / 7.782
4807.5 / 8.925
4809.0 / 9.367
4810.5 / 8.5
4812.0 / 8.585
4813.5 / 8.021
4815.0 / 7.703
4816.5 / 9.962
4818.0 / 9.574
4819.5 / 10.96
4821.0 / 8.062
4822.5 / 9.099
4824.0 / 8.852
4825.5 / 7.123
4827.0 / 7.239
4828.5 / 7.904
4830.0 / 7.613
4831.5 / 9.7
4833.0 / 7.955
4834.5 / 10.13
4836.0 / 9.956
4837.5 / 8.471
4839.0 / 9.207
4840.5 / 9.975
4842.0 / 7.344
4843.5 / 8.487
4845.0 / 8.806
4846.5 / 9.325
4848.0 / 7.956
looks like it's 1.11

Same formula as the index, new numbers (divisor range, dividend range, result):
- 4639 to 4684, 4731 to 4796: 1.05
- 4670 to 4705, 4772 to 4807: 1.09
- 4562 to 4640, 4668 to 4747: 1.01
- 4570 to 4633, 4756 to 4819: 1.06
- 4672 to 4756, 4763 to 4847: 1.08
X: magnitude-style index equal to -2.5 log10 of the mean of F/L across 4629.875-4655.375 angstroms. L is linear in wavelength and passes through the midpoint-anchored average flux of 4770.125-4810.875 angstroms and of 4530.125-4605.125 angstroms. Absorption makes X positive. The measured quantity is 0.04 mag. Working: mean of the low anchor 8.31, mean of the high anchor 8.51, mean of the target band 8.04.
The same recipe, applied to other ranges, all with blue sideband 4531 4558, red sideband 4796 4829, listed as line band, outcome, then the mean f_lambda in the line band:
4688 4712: 0.08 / 7.66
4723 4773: 0.02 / 8.21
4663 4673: -0.08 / 8.74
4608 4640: -0.08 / 8.67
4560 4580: -0.12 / 8.76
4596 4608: -0.06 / 8.39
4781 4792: 0.01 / 8.4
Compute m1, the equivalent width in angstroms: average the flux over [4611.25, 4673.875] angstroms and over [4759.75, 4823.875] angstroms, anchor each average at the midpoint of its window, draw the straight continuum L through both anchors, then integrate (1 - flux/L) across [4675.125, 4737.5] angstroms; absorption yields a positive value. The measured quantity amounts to 2.2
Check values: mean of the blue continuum 8.45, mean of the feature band 8.18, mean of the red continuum 8.52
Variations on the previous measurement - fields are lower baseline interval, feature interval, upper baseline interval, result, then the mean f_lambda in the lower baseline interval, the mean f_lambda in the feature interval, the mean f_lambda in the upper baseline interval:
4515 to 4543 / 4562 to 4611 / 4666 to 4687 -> -1.90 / 7.8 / 8.45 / 8.66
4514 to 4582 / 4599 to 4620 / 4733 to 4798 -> -0.51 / 8.26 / 8.48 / 8.33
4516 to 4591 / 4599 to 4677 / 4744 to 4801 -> -1.26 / 8.27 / 8.44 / 8.36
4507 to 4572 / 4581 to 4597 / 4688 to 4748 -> 0.14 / 8.24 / 8.13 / 8.1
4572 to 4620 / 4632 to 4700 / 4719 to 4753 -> 1.54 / 8.47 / 8.24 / 8.39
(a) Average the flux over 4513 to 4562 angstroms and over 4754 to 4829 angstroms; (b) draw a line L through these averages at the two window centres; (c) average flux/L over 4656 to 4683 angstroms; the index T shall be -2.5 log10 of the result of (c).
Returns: -0.04 mag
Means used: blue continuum 8.16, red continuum 8.42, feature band 8.63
